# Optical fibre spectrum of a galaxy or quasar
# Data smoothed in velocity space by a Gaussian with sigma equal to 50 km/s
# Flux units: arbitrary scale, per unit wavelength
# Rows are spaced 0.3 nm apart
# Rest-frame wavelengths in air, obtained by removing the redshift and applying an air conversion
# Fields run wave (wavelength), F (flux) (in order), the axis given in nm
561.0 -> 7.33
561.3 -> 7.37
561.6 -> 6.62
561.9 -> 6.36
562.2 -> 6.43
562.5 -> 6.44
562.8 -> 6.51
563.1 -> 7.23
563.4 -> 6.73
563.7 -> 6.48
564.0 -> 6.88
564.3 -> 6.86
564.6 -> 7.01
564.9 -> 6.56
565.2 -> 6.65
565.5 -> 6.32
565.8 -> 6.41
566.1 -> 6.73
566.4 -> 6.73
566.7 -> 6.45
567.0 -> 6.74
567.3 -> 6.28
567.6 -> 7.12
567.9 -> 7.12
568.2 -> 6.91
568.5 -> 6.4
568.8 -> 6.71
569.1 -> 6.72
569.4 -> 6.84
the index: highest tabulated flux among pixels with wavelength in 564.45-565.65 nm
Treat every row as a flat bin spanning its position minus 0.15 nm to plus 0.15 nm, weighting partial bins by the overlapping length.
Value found 7.01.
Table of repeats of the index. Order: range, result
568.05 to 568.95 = 6.91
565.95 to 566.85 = 6.73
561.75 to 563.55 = 7.23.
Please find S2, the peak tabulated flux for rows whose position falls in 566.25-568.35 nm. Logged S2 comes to 7.12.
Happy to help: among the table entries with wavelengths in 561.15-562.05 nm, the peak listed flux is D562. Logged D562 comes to 7.37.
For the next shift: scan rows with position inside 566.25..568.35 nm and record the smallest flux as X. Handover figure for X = 6.28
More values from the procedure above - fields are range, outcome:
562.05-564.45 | 6.43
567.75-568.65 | 6.4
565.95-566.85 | 6.45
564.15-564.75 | 6.86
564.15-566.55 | 6.32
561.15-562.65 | 6.36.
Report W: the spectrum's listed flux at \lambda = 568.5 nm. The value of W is 6.4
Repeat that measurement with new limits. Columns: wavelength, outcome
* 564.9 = 6.56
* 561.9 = 6.36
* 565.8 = 6.41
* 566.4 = 6.73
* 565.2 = 6.65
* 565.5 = 6.32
